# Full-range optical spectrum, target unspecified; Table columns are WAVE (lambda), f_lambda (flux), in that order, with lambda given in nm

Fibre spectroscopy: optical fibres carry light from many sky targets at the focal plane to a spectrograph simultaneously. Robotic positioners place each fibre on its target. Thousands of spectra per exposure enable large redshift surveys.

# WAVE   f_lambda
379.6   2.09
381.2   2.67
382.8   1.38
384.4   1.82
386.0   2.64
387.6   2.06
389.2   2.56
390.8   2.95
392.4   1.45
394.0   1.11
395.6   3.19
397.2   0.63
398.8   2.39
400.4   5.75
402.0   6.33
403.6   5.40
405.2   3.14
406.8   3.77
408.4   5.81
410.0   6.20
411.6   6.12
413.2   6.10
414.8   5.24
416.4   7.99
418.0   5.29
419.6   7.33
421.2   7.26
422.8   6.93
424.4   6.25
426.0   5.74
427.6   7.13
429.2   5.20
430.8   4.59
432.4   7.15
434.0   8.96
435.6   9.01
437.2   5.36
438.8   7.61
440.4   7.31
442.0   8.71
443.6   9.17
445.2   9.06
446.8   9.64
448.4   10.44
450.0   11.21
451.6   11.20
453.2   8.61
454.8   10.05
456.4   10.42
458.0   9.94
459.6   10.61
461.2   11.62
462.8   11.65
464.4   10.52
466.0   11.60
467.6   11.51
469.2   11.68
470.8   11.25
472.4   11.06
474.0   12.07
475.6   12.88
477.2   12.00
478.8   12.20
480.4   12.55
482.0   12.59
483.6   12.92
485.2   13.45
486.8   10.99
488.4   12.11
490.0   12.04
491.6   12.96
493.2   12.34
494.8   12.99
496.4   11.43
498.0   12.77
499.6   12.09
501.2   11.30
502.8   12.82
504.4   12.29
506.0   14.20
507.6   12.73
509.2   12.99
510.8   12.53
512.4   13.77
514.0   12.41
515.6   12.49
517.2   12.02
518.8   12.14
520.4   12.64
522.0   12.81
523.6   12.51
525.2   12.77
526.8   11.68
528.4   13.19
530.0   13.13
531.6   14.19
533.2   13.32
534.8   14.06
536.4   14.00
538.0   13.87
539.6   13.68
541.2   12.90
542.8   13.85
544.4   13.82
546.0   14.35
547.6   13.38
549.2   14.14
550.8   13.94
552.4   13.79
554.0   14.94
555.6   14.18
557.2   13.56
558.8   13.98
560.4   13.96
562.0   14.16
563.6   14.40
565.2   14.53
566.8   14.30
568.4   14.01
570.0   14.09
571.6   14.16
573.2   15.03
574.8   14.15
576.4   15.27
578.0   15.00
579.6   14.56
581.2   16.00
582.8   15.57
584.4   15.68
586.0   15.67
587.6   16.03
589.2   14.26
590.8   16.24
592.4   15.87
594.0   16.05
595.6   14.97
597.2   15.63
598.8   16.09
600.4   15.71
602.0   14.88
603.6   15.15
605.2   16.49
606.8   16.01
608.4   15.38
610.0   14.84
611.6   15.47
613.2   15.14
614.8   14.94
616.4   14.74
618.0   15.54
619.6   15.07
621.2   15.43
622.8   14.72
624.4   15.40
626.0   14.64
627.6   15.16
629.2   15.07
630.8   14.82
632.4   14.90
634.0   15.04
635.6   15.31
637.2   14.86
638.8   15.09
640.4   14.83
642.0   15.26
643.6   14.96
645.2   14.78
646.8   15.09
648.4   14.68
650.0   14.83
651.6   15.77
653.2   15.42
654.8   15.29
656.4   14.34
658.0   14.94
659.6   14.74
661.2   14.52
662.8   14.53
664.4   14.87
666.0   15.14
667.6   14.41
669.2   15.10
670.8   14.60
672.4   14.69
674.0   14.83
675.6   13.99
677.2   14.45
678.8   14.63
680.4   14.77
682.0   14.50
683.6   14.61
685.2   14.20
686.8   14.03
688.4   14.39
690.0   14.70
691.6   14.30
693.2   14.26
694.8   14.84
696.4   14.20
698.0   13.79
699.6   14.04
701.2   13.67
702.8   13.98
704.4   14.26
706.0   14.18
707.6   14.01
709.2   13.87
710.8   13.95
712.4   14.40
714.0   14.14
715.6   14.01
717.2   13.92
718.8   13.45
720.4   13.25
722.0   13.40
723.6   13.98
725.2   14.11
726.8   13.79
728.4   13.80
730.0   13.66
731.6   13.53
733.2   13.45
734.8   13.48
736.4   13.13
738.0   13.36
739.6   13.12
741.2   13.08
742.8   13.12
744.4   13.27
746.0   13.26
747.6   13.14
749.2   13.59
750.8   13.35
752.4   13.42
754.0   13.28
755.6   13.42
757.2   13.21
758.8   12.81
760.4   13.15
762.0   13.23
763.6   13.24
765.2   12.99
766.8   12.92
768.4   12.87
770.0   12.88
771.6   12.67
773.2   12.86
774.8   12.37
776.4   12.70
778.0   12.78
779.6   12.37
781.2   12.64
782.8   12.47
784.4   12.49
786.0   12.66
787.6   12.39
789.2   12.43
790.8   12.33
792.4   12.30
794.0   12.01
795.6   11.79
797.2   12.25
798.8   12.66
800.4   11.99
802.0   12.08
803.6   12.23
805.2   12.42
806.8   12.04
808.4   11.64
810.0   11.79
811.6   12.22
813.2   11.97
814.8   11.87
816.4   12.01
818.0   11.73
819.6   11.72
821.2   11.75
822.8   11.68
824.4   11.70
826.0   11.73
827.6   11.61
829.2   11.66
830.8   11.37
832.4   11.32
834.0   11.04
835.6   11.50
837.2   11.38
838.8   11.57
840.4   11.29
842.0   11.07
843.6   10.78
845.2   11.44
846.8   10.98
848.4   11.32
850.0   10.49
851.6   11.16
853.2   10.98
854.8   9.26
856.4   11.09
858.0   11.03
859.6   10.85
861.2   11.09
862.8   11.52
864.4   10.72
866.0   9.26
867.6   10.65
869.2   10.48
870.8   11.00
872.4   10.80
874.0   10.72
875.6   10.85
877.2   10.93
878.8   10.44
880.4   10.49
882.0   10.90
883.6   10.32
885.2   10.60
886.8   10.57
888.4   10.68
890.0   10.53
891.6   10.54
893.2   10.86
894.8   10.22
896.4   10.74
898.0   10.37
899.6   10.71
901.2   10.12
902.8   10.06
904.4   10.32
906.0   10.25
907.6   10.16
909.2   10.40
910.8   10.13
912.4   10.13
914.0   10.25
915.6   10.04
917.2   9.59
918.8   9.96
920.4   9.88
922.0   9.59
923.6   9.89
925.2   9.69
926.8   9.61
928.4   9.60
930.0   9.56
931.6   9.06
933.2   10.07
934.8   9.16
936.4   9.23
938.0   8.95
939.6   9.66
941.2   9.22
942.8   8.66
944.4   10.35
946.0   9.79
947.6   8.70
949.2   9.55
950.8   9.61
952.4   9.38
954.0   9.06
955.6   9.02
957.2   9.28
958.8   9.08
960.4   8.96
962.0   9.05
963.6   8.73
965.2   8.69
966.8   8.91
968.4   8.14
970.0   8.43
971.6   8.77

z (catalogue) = 0.00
